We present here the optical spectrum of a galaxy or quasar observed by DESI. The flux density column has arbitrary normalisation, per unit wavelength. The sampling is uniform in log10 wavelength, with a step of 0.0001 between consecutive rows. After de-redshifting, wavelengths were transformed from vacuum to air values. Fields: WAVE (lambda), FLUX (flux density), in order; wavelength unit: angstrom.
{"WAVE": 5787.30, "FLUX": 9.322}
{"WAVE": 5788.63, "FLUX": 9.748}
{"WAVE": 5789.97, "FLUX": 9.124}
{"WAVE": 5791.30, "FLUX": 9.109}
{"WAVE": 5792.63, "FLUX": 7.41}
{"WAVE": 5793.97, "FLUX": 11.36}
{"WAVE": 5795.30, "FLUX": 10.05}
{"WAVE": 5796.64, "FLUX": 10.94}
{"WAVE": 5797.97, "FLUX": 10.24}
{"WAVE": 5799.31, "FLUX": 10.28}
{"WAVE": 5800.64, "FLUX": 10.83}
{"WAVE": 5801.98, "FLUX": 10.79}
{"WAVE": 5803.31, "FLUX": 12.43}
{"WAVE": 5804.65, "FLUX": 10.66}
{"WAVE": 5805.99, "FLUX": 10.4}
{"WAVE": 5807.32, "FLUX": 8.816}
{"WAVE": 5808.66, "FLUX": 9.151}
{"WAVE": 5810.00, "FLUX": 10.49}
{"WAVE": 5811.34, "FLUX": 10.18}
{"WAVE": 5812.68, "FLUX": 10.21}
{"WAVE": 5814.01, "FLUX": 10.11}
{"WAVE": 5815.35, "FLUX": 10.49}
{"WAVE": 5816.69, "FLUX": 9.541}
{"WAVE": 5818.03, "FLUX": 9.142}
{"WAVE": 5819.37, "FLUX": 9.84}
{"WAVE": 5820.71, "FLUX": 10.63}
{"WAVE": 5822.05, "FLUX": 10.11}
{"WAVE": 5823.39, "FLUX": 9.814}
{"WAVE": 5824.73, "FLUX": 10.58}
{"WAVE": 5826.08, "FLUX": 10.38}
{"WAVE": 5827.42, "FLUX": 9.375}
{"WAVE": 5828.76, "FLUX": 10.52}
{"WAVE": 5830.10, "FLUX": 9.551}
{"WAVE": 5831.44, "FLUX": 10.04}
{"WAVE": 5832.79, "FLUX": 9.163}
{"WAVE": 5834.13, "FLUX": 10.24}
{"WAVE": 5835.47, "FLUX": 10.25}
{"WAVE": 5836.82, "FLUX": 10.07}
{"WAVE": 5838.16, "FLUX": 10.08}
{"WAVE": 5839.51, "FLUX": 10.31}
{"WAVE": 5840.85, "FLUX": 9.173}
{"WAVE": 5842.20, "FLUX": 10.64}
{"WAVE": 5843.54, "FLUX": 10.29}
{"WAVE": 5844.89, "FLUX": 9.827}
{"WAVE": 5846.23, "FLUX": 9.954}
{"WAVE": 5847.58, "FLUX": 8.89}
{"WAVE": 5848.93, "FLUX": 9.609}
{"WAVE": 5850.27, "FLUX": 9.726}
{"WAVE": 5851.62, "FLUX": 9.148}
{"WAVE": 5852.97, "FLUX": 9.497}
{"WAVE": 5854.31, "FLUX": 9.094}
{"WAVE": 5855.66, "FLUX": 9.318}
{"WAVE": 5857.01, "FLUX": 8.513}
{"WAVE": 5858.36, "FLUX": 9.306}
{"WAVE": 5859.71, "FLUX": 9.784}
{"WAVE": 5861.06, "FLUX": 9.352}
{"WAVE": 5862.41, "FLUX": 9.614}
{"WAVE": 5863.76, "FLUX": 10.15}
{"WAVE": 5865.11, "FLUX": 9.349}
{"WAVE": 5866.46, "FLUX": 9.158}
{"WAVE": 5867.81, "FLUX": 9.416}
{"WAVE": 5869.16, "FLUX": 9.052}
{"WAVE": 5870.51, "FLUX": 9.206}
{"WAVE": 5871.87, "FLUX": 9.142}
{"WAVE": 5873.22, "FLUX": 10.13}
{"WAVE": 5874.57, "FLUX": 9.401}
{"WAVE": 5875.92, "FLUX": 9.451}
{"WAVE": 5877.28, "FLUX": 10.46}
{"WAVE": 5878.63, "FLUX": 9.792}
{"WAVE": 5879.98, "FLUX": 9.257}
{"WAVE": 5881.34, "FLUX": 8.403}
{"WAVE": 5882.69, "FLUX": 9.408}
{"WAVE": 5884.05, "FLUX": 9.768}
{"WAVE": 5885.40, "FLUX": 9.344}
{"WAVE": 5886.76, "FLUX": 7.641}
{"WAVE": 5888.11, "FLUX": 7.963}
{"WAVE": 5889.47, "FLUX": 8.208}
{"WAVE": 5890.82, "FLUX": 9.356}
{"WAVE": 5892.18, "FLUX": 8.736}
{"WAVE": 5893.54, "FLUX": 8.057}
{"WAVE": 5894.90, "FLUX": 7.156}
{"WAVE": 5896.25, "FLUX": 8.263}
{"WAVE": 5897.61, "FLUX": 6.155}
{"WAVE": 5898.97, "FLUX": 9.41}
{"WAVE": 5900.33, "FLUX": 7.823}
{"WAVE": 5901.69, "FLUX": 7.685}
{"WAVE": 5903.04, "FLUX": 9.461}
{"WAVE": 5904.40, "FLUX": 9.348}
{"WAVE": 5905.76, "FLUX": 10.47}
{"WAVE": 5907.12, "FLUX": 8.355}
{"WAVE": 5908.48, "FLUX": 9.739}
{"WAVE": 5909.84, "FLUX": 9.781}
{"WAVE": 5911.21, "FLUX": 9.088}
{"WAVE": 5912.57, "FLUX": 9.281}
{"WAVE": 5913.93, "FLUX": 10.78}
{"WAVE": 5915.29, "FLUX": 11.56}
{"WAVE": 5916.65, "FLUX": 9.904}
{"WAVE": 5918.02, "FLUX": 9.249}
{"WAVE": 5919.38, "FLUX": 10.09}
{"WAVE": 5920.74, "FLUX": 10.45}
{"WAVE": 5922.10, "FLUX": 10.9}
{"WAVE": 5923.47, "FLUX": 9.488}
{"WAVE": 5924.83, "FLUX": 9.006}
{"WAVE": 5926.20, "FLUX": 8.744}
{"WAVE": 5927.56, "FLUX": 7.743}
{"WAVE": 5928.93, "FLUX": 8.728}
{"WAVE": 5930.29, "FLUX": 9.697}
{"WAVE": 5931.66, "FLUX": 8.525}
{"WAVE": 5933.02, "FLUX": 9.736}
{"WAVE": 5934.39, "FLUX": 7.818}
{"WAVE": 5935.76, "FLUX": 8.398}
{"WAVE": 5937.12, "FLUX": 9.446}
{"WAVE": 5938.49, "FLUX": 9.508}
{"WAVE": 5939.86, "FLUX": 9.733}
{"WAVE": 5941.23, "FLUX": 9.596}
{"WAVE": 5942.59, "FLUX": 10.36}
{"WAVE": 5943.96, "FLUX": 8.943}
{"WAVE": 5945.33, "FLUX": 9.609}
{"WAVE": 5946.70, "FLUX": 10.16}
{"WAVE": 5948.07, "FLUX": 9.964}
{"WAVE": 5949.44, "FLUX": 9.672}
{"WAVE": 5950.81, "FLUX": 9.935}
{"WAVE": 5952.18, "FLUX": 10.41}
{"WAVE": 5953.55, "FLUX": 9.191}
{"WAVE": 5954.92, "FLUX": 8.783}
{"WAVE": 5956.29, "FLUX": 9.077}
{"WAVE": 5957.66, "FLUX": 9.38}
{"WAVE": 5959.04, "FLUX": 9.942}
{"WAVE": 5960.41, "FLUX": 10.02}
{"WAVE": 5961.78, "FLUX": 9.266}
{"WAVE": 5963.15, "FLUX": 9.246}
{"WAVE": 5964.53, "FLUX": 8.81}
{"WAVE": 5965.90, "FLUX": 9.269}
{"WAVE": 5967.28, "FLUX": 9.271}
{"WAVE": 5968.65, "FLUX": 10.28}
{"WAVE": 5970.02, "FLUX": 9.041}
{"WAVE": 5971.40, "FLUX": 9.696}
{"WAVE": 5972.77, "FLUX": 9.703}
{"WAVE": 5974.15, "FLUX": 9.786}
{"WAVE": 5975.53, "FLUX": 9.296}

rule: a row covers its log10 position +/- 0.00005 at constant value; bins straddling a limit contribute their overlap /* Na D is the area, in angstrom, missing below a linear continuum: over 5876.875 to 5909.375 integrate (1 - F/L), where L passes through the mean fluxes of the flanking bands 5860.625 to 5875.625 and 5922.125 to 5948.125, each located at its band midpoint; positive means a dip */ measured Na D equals 2.16 angstrom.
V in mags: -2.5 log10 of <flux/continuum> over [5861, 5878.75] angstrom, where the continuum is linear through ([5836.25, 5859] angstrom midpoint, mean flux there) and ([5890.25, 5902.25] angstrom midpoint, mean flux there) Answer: -0.08 mag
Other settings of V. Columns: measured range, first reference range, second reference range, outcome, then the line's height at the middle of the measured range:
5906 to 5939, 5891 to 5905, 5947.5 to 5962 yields -0.07 mag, 8.83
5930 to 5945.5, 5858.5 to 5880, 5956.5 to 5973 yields 0.03 mag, 9.5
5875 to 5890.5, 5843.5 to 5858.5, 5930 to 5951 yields 0.04 mag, 9.41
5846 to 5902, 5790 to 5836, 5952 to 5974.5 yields 0.09 mag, 9.83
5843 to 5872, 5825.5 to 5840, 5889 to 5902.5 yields -0.02 mag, 9.25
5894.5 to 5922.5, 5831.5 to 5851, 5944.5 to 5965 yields 0.05 mag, 9.69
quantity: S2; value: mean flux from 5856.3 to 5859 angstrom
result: 8.9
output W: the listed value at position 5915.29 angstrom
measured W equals 11.56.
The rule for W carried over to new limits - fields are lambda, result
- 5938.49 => 9.508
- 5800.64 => 10.83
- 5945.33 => 9.609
